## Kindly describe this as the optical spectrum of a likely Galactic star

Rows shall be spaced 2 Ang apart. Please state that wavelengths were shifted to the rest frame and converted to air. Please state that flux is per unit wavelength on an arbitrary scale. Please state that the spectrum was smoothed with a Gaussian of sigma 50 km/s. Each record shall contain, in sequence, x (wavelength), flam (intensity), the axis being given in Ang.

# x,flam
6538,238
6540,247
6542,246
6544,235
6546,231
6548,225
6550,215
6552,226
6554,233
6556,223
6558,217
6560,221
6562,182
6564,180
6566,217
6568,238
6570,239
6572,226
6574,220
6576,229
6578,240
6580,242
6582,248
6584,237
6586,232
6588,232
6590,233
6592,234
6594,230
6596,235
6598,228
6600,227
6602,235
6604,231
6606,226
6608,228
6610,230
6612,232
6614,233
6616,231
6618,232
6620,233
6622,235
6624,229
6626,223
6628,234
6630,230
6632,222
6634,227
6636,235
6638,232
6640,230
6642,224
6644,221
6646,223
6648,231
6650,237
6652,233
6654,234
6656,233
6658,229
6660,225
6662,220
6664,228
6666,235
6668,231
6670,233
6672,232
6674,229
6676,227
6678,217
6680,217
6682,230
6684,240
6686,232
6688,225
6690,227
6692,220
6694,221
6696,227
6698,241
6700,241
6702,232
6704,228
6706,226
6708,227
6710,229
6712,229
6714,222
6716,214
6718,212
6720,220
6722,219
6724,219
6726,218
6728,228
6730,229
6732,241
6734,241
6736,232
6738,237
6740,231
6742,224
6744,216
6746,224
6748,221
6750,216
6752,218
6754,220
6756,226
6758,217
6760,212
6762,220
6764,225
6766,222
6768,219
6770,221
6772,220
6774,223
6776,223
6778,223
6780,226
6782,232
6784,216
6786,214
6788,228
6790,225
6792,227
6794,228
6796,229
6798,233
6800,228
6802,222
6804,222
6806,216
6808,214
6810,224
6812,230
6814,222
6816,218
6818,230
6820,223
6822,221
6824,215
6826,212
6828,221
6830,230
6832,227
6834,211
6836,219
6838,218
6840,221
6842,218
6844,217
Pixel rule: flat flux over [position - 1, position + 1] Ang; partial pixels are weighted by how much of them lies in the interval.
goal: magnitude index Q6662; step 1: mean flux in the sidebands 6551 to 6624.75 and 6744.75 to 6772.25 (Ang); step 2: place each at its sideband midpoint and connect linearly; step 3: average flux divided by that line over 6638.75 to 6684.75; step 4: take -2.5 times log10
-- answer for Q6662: -0.02 mag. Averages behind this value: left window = 228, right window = 220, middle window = 229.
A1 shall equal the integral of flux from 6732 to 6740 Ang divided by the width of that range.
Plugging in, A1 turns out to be 236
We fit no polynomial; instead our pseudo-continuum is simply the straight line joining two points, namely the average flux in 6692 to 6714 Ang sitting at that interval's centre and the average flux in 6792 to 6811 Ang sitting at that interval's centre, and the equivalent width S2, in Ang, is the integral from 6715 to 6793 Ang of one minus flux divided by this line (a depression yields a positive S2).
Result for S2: 1.23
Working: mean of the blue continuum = 229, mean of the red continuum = 224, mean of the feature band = 223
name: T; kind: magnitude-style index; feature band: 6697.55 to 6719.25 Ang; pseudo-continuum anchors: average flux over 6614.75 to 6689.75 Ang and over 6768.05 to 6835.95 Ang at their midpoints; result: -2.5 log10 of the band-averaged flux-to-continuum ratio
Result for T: -0.001 mag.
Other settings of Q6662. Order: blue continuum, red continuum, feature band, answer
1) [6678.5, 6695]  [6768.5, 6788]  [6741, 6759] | 0.02 mag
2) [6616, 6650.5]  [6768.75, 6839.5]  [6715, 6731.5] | 0.03 mag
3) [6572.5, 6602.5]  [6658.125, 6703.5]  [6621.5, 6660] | 0.01 mag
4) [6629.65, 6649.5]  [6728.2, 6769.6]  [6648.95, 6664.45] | -0.01 mag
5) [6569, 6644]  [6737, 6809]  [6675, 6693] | 0.01 mag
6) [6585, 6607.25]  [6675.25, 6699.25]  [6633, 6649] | 0.01 mag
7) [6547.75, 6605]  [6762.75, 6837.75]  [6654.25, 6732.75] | -0.01 mag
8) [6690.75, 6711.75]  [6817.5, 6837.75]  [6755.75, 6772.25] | 0.02 mag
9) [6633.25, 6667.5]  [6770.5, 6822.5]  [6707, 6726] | 0.03 mag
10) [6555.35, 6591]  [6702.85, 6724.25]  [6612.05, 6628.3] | -0.03 mag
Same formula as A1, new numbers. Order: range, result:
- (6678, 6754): 226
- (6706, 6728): 221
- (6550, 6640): 228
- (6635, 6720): 228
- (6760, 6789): 222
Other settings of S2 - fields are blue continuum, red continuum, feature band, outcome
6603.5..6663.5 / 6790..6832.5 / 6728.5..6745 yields -0.4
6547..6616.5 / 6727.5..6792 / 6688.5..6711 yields -0.4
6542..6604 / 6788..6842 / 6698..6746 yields -0.6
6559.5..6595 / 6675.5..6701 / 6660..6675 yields -0.1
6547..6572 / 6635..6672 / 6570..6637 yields -2.4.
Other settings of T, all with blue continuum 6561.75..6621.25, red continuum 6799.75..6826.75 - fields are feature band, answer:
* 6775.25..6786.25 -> 0.00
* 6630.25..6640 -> -0.01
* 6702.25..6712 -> -0.01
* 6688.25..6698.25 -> 0.00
